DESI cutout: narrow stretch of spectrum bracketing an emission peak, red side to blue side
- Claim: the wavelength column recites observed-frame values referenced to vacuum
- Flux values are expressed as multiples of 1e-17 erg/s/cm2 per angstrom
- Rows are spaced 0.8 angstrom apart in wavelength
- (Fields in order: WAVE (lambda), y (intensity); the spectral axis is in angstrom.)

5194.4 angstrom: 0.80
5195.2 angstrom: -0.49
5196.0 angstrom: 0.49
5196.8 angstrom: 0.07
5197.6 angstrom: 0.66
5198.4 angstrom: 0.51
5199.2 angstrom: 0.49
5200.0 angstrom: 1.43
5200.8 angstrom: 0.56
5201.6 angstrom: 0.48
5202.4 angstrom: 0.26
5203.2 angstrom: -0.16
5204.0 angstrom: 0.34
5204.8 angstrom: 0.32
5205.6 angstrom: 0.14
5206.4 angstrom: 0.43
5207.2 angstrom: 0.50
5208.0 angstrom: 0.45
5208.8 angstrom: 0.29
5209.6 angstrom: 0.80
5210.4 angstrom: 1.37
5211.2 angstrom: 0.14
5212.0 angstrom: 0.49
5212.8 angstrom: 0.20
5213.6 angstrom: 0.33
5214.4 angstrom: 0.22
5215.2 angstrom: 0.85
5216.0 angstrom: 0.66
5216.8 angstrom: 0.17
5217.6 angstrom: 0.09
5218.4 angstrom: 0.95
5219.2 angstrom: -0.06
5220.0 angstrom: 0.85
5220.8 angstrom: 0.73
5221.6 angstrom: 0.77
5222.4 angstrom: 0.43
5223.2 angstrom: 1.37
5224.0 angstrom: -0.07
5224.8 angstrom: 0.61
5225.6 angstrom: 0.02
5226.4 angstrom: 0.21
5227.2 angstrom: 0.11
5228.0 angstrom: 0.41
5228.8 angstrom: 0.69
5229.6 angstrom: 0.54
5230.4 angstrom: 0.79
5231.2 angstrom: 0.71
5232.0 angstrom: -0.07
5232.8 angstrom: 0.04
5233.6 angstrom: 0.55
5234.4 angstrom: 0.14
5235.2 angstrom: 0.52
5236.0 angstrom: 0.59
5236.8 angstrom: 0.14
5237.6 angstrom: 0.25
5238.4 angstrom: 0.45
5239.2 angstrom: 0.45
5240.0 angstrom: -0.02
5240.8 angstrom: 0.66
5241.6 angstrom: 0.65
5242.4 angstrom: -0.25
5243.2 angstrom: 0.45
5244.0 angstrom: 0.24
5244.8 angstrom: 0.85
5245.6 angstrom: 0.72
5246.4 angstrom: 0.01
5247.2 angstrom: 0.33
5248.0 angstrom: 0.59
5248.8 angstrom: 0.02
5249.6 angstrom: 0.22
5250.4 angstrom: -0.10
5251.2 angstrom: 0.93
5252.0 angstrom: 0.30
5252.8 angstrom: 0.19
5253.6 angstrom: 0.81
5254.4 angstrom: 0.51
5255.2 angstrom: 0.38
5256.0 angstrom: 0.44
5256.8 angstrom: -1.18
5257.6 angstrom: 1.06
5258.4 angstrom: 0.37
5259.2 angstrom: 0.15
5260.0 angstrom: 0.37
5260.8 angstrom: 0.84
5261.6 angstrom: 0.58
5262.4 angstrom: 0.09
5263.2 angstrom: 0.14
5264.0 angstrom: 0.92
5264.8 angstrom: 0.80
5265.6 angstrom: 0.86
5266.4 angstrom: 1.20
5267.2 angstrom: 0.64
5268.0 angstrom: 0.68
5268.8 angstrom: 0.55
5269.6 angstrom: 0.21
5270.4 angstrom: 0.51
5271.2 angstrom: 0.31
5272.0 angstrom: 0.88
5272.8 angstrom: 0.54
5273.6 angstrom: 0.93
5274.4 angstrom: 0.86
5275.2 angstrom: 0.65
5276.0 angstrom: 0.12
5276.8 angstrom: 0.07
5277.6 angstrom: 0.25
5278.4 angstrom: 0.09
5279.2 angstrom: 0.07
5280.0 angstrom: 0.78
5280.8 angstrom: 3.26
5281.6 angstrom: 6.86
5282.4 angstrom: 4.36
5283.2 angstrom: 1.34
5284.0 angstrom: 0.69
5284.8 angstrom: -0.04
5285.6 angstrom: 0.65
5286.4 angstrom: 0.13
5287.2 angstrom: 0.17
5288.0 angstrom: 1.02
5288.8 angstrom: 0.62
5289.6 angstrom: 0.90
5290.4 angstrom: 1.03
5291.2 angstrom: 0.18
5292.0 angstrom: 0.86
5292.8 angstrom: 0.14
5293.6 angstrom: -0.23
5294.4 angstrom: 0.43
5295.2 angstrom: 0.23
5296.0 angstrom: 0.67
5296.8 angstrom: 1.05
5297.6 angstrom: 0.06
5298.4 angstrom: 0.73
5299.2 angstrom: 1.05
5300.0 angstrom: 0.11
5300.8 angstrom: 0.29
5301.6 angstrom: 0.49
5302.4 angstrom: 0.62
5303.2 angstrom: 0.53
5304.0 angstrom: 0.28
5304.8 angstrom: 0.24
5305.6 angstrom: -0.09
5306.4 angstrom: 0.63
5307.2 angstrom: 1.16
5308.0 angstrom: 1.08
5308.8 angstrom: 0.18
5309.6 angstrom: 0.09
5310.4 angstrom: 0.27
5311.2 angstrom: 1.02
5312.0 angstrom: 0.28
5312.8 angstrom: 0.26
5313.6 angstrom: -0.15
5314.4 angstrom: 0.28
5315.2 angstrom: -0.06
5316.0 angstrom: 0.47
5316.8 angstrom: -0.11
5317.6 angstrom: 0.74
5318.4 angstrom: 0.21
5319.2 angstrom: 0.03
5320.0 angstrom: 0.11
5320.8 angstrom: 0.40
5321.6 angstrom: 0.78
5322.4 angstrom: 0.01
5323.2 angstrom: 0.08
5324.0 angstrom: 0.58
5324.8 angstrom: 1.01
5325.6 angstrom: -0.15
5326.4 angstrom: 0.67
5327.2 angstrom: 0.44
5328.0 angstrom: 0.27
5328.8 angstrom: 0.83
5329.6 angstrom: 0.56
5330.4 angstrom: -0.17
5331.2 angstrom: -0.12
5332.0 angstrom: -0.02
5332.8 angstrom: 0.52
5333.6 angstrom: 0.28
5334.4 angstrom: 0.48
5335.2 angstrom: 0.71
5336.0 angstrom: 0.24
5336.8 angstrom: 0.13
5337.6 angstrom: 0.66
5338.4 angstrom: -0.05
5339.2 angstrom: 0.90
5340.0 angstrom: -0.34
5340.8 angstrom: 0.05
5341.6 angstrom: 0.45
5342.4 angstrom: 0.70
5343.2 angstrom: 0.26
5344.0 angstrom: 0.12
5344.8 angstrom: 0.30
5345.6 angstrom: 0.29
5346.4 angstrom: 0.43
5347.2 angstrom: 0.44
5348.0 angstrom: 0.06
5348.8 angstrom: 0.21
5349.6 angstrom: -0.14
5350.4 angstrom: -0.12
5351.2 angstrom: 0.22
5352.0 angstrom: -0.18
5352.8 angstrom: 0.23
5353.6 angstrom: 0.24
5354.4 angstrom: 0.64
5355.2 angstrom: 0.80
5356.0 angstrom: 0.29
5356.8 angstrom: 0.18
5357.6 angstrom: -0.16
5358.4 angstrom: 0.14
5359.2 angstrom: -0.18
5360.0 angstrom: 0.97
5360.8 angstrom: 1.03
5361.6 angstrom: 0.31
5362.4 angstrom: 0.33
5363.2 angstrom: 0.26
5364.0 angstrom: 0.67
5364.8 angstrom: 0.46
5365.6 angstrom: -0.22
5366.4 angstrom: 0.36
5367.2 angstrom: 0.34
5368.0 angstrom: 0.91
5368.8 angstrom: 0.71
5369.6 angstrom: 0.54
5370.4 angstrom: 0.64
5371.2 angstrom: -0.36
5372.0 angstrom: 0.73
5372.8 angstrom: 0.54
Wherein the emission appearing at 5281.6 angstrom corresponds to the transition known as H-beta 4861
